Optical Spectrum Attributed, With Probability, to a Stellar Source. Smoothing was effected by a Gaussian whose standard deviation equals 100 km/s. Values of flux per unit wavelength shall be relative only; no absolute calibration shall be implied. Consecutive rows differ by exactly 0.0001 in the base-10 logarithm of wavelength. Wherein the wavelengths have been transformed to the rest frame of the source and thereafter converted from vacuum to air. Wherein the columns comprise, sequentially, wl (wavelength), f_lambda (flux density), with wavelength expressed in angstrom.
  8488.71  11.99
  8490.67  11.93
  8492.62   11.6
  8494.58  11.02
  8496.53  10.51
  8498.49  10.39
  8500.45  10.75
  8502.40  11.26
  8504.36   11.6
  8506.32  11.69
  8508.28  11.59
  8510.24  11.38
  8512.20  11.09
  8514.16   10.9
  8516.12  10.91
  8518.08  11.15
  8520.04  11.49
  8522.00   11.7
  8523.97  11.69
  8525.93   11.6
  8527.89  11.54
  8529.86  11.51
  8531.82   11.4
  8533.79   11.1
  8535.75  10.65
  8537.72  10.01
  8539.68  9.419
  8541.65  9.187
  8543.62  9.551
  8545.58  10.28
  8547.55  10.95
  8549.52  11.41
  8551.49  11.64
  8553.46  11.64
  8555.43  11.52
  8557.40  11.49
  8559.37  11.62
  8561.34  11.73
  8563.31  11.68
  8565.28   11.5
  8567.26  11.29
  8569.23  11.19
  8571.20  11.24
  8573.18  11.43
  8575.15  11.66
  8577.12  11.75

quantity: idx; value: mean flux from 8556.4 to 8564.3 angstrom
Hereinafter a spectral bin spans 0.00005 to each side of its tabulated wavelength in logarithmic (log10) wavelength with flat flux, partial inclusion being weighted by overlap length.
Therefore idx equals 11.6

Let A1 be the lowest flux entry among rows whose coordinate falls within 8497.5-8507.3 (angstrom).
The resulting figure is 10.39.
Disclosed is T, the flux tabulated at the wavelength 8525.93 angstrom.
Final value 11.6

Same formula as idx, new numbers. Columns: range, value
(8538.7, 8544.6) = 9.39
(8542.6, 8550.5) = 10.5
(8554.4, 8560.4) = 11.5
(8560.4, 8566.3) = 11.6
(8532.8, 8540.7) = 10.3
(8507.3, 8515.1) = 11.2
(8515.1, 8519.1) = 11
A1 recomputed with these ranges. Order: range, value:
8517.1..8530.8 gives 11.15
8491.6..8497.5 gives 10.51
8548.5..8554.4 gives 11.41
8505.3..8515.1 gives 10.9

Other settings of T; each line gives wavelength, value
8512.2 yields 11.09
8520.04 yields 11.49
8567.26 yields 11.29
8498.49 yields 10.39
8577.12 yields 11.75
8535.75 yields 10.65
